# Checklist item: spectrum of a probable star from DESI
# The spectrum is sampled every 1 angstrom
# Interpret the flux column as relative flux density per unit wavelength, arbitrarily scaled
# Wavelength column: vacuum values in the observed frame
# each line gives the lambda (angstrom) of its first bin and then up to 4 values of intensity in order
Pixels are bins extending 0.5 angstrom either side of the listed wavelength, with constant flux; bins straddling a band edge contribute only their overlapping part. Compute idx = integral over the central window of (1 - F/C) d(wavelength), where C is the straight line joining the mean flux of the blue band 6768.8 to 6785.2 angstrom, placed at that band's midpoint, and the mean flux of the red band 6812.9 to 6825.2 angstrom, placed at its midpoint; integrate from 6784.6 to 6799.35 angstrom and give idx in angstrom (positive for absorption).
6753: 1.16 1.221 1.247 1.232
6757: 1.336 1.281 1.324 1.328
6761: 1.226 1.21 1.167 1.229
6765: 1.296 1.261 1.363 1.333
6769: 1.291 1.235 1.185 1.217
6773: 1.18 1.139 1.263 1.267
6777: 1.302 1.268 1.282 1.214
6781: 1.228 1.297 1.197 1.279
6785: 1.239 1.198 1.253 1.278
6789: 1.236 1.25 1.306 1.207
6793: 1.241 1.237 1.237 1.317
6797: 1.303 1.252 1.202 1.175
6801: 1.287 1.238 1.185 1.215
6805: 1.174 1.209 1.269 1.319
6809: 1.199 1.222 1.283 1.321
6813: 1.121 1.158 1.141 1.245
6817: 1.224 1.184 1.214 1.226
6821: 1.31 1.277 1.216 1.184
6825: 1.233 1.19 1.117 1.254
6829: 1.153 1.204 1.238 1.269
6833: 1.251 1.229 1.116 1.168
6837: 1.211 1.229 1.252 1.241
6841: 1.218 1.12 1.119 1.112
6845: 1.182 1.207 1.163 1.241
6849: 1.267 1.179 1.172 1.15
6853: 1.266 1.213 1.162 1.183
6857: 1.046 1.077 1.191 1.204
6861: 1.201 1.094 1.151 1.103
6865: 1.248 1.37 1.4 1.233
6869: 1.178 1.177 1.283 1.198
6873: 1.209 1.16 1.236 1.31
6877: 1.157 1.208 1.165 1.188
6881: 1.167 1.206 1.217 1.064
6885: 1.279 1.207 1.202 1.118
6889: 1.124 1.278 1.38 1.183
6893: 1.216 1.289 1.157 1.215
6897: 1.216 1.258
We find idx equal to -0.25 angstrom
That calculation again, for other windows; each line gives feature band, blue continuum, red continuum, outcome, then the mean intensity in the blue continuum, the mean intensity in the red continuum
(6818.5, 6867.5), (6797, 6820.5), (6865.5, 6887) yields 0.81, 1.22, 1.22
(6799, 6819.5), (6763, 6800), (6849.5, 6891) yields 0.24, 1.25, 1.2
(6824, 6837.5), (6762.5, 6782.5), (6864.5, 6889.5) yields 0.30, 1.25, 1.21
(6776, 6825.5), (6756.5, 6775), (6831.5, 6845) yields -0.48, 1.26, 1.19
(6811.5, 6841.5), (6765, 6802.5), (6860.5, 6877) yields 0.54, 1.25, 1.22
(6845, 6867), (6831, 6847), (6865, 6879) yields 0.49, 1.2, 1.24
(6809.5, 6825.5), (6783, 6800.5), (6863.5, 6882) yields 0.20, 1.25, 1.22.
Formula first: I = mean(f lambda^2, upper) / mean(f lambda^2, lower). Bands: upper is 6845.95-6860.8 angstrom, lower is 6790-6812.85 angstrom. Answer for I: 1.0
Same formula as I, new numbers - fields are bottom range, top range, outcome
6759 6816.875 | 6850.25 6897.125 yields 0.99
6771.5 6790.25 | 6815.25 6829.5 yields 0.99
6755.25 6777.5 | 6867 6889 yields 0.99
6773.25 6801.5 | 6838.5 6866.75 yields 0.97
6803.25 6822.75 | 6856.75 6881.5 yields 0.99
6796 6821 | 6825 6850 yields 0.98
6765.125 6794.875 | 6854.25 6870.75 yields 0.98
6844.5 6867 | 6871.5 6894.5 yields 1.02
